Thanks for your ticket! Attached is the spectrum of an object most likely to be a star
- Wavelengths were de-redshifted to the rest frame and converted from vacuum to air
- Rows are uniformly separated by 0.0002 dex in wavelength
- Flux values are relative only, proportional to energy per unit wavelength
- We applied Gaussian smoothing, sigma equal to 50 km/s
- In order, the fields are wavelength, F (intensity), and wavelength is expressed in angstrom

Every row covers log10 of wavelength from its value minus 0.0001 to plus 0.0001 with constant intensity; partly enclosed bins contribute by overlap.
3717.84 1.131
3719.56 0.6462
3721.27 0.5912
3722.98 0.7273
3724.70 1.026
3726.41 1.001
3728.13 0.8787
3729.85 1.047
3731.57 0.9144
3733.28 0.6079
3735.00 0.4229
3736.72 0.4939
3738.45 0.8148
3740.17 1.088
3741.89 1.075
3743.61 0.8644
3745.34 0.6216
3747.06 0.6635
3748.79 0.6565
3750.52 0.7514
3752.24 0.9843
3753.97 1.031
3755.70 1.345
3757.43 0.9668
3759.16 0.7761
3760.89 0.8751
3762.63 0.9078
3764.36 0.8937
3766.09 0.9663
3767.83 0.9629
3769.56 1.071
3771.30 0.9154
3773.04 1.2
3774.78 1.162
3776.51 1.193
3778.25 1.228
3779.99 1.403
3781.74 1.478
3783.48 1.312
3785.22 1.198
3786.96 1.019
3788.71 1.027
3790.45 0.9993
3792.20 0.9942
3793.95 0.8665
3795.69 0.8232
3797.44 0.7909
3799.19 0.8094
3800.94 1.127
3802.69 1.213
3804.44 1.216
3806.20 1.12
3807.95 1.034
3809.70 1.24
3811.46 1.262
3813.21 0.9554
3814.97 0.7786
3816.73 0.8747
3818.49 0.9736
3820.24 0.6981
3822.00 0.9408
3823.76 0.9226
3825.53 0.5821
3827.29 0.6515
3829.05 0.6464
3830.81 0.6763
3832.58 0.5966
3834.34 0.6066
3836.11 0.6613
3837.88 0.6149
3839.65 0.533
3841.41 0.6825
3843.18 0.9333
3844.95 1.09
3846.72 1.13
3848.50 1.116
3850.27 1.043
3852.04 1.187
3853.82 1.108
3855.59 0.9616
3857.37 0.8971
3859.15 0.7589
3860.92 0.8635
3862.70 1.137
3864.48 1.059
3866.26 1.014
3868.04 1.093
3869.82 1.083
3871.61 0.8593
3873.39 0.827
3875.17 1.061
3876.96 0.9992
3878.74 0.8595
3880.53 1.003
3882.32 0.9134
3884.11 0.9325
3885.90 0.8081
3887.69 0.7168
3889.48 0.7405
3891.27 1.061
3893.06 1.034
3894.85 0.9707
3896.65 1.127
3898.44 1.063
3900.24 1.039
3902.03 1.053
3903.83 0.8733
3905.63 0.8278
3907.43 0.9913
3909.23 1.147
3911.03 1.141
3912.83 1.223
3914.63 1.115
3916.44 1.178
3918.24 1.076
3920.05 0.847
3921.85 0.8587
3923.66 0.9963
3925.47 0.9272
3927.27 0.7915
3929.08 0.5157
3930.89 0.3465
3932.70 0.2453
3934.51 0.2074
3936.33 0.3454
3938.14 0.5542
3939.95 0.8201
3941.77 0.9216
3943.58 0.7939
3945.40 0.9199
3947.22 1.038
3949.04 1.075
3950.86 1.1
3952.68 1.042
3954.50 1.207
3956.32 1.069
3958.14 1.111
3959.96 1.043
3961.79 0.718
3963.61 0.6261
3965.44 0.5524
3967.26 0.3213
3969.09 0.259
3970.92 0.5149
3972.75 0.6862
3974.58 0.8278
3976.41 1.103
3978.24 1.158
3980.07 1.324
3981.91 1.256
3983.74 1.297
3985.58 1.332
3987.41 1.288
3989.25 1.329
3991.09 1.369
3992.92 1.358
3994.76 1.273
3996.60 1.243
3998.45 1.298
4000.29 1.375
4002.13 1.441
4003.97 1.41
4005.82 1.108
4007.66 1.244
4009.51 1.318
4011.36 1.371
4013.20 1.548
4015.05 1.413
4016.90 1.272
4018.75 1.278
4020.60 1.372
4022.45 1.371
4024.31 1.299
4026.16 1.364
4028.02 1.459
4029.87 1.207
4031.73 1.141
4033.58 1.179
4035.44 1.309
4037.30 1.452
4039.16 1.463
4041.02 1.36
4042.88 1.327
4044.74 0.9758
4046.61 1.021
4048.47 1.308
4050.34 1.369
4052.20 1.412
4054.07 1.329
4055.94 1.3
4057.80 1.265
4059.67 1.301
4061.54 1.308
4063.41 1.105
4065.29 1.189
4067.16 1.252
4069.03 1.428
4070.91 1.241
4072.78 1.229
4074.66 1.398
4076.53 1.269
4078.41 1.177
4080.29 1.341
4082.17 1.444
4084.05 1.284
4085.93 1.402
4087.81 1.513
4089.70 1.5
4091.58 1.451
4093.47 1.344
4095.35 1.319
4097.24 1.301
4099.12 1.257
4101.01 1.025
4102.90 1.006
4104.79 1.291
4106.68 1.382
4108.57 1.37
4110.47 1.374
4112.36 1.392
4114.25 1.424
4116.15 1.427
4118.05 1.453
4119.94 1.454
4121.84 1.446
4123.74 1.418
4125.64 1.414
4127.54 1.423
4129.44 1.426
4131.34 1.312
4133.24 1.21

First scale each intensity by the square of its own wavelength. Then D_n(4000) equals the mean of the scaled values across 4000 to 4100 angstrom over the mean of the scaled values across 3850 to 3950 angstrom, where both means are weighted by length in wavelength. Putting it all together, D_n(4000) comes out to 1.56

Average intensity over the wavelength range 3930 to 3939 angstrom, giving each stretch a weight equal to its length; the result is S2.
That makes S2 0.339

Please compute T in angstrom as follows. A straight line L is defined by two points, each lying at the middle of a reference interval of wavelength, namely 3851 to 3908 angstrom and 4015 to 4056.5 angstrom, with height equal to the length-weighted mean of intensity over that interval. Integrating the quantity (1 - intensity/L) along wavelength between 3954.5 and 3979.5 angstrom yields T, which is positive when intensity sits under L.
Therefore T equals 7.8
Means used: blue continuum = 0.966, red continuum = 1.3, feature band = 0.792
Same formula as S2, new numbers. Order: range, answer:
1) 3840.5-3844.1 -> 0.81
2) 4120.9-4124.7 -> 1.43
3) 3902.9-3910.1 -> 0.959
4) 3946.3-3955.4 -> 1.09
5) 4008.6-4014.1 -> 1.41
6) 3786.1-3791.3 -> 1.02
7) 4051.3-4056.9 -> 1.35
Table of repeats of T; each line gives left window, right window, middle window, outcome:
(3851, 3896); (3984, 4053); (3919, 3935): 6.39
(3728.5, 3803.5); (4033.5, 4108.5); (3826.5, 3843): 6.32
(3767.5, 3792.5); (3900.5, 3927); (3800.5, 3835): 6.51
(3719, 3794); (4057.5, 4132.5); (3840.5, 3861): 1.40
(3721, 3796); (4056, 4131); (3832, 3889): 8.51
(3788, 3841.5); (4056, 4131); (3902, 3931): 2.50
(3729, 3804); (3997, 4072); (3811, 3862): 9.92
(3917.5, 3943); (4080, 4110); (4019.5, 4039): -4.66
